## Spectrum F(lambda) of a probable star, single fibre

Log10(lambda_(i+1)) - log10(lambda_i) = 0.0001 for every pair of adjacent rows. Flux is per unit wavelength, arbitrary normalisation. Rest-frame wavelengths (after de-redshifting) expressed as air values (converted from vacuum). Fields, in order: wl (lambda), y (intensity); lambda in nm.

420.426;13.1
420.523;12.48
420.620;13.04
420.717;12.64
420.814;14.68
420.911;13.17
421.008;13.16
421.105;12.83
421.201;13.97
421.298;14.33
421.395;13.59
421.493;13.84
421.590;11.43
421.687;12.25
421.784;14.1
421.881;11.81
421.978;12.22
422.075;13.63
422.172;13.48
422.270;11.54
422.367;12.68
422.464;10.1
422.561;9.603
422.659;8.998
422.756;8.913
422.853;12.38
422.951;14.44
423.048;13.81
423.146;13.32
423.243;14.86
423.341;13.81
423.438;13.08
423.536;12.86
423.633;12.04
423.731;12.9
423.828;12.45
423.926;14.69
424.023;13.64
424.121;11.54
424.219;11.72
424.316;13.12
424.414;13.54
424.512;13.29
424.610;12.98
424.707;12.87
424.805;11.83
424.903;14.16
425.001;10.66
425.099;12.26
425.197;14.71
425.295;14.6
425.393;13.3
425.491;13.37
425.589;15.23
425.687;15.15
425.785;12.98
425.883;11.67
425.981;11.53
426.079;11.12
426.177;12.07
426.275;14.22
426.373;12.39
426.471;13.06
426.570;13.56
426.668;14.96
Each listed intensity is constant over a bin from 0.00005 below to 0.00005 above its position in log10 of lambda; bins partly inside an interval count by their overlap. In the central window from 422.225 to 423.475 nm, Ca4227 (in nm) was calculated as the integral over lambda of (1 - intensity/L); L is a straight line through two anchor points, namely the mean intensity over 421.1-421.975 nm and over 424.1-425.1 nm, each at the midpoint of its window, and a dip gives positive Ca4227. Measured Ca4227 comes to 0.074 nm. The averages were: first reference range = 13.1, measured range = 12.1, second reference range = 12.6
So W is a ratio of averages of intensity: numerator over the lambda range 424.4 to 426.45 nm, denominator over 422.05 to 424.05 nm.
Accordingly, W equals 1.04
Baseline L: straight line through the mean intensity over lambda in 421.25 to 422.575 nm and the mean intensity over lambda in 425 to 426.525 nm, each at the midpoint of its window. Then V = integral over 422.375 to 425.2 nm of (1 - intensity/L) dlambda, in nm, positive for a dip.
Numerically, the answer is 0.061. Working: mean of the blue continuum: 12.5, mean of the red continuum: 13.1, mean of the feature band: 12.5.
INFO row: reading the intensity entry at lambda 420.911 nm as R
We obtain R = 13.17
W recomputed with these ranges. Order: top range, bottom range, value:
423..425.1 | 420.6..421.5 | 0.96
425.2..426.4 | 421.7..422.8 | 1.14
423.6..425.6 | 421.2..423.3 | 1.05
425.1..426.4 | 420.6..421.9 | 1.00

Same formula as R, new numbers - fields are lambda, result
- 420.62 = 13.04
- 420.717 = 12.64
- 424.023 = 13.64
